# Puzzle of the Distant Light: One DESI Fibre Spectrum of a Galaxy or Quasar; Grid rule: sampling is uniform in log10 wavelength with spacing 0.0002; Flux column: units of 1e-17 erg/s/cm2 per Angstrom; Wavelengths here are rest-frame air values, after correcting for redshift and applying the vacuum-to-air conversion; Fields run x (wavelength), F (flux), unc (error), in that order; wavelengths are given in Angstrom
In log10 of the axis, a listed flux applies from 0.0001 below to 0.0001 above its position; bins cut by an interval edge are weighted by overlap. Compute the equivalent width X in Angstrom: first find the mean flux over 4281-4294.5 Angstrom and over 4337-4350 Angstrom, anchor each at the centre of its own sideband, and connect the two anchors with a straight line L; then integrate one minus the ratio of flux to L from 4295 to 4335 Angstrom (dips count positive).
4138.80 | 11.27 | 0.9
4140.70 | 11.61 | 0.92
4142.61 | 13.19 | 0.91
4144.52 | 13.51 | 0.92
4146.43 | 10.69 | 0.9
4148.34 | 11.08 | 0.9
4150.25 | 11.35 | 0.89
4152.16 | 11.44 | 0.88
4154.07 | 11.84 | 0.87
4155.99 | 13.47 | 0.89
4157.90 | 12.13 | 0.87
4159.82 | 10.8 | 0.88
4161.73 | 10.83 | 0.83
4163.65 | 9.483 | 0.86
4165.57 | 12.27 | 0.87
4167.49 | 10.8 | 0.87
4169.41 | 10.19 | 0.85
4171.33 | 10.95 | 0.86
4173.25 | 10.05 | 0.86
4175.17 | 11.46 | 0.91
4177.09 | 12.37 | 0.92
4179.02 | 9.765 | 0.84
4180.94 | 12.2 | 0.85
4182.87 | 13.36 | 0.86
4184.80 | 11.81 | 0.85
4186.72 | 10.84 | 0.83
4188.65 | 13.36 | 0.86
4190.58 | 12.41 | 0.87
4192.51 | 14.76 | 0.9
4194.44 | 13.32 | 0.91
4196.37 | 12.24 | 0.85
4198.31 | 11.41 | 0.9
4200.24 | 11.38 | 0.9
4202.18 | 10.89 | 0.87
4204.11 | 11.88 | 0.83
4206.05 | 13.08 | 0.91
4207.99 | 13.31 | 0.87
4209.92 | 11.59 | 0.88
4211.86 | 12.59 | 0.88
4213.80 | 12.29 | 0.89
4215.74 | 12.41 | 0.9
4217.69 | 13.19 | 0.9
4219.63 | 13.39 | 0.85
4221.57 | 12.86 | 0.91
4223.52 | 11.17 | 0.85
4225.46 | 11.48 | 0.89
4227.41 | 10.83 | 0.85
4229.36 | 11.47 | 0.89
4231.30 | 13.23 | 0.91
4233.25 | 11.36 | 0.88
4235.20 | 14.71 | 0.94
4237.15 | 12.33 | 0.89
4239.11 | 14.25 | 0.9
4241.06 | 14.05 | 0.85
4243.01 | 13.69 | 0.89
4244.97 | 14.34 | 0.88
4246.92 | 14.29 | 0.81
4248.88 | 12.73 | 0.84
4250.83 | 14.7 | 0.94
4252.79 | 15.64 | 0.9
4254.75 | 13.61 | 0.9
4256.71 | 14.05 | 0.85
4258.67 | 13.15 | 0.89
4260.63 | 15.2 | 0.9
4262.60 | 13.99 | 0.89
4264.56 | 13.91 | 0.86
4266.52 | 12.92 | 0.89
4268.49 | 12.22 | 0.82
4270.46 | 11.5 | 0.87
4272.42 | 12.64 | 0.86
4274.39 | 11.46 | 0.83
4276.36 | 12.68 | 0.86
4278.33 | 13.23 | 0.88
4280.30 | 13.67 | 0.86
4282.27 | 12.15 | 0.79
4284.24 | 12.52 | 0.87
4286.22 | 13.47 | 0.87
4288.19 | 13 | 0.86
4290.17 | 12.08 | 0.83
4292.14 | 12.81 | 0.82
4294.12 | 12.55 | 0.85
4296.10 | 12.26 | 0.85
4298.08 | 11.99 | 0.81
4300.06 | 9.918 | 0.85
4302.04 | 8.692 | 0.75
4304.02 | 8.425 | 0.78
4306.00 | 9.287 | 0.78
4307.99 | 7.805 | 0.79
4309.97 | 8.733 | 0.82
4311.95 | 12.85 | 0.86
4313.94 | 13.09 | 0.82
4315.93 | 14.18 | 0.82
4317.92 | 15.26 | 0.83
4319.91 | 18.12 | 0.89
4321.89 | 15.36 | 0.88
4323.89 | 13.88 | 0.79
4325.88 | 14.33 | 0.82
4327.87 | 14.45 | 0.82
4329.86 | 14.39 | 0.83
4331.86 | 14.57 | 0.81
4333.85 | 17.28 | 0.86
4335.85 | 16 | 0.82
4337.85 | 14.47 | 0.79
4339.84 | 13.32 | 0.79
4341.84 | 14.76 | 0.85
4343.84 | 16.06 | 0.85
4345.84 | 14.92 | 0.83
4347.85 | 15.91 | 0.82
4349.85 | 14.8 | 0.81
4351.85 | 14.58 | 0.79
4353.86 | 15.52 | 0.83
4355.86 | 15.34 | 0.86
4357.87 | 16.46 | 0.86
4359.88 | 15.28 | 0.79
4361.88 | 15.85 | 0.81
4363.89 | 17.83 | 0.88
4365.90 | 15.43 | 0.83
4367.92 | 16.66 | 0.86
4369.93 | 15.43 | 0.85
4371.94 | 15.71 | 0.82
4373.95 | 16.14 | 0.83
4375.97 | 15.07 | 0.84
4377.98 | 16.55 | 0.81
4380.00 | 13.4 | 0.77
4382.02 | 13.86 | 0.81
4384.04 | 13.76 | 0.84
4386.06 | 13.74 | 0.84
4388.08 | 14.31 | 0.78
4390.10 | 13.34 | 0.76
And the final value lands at 3.09 Angstrom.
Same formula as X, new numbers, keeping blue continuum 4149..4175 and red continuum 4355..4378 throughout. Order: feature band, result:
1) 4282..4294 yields 1.2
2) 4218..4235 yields 0.7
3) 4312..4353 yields 0.6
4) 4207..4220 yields -0.3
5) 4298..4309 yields 4.1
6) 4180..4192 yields -0.7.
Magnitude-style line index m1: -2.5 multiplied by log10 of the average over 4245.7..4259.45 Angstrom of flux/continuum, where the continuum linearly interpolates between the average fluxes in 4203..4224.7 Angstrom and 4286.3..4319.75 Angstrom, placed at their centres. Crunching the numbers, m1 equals -0.16 mag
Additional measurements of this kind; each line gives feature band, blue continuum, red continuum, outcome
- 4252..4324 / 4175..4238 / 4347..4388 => 0.10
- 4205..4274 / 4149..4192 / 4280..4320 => -0.12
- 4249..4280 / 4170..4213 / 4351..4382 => 0.01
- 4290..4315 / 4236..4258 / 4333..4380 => 0.34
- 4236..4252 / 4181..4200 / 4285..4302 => -0.13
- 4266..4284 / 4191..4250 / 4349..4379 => 0.11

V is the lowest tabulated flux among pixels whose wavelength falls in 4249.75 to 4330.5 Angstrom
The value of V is 7.805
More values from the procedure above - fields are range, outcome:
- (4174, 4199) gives 9.765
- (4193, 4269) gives 10.83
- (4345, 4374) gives 14.58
